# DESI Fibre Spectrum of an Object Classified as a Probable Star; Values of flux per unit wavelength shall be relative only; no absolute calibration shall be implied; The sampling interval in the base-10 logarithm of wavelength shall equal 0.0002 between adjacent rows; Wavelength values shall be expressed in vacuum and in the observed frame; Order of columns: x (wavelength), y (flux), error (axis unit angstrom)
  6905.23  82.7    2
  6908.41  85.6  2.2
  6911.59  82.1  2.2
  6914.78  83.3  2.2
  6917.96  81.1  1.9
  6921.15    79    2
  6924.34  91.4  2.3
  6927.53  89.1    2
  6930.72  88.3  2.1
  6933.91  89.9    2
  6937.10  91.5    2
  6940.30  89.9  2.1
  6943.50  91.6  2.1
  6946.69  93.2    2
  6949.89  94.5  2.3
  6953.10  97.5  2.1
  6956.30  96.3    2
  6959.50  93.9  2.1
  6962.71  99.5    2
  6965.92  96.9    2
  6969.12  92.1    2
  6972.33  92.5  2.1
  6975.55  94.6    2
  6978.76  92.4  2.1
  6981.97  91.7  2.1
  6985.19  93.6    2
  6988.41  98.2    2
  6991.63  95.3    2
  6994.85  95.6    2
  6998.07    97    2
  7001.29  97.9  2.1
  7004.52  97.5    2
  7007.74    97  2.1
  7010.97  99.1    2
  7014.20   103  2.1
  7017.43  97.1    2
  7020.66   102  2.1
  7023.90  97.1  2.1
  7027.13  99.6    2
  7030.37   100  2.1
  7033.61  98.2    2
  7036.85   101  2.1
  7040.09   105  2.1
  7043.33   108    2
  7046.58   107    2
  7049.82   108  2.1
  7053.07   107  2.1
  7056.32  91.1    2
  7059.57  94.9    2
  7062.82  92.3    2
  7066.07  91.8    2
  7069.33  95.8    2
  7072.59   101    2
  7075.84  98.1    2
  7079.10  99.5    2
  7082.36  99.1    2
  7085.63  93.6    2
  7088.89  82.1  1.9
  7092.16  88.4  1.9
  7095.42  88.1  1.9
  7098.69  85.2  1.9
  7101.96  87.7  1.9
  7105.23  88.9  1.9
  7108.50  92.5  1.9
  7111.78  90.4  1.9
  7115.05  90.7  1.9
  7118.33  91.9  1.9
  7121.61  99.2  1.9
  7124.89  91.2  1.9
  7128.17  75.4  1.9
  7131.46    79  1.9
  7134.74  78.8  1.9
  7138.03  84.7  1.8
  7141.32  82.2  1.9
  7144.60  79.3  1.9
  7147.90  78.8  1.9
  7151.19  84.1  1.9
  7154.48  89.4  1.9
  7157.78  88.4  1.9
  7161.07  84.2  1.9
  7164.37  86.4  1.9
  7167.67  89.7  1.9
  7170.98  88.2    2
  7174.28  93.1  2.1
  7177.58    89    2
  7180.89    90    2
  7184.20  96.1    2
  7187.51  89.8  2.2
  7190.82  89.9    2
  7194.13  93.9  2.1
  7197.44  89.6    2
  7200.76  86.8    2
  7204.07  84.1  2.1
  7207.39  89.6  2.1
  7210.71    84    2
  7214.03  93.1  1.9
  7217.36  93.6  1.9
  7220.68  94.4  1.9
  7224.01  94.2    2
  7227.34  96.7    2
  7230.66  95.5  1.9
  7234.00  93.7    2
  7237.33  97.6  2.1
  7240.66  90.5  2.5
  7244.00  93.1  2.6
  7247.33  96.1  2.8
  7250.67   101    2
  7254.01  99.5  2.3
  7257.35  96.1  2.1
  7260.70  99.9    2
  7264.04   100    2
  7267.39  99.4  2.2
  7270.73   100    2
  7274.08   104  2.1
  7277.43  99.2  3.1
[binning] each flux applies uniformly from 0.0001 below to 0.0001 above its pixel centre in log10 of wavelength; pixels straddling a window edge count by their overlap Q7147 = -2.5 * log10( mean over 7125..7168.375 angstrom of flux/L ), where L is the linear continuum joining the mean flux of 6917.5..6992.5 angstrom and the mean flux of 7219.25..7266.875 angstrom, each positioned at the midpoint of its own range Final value 0.14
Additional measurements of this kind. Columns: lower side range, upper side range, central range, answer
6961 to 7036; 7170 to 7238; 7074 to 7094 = 0.01 mag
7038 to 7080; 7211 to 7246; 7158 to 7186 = 0.07 mag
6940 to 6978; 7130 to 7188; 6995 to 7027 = -0.07 mag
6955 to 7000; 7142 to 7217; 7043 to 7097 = -0.05 mag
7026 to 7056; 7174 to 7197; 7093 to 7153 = 0.13 mag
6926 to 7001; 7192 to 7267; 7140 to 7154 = 0.15 mag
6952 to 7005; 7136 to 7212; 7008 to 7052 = -0.10 mag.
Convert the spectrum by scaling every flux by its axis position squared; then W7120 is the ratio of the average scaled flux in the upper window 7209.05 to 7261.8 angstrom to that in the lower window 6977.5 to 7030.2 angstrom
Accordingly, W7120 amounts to 1.0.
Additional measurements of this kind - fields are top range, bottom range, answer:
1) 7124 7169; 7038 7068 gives 0.85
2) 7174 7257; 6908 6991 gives 1.09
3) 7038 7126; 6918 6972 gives 1.08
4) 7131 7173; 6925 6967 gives 0.96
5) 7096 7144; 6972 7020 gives 0.93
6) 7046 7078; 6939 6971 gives 1.07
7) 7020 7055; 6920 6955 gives 1.17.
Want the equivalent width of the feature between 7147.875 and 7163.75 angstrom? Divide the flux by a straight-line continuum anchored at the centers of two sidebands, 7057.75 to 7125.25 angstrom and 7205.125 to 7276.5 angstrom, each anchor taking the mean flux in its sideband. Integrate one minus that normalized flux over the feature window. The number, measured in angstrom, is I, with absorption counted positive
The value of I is 1.39 angstrom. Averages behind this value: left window 92.5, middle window 85.7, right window 95.8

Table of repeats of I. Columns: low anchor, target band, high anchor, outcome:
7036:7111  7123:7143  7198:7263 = 2.71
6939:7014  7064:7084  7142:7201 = -1.25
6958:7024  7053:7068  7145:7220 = -0.11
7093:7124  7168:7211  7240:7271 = 2.15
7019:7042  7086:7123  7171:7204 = 2.37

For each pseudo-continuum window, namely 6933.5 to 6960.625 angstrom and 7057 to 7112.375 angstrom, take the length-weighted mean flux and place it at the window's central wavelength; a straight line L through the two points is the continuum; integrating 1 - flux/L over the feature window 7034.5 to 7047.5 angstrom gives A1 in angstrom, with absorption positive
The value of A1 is -1.7 angstrom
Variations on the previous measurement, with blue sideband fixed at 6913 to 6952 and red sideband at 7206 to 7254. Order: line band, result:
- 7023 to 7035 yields -1.1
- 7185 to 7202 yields 0.5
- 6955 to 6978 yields -1.5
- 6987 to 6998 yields -0.8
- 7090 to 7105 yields 0.7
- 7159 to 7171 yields 0.8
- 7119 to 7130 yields 0.4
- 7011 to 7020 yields -1.0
